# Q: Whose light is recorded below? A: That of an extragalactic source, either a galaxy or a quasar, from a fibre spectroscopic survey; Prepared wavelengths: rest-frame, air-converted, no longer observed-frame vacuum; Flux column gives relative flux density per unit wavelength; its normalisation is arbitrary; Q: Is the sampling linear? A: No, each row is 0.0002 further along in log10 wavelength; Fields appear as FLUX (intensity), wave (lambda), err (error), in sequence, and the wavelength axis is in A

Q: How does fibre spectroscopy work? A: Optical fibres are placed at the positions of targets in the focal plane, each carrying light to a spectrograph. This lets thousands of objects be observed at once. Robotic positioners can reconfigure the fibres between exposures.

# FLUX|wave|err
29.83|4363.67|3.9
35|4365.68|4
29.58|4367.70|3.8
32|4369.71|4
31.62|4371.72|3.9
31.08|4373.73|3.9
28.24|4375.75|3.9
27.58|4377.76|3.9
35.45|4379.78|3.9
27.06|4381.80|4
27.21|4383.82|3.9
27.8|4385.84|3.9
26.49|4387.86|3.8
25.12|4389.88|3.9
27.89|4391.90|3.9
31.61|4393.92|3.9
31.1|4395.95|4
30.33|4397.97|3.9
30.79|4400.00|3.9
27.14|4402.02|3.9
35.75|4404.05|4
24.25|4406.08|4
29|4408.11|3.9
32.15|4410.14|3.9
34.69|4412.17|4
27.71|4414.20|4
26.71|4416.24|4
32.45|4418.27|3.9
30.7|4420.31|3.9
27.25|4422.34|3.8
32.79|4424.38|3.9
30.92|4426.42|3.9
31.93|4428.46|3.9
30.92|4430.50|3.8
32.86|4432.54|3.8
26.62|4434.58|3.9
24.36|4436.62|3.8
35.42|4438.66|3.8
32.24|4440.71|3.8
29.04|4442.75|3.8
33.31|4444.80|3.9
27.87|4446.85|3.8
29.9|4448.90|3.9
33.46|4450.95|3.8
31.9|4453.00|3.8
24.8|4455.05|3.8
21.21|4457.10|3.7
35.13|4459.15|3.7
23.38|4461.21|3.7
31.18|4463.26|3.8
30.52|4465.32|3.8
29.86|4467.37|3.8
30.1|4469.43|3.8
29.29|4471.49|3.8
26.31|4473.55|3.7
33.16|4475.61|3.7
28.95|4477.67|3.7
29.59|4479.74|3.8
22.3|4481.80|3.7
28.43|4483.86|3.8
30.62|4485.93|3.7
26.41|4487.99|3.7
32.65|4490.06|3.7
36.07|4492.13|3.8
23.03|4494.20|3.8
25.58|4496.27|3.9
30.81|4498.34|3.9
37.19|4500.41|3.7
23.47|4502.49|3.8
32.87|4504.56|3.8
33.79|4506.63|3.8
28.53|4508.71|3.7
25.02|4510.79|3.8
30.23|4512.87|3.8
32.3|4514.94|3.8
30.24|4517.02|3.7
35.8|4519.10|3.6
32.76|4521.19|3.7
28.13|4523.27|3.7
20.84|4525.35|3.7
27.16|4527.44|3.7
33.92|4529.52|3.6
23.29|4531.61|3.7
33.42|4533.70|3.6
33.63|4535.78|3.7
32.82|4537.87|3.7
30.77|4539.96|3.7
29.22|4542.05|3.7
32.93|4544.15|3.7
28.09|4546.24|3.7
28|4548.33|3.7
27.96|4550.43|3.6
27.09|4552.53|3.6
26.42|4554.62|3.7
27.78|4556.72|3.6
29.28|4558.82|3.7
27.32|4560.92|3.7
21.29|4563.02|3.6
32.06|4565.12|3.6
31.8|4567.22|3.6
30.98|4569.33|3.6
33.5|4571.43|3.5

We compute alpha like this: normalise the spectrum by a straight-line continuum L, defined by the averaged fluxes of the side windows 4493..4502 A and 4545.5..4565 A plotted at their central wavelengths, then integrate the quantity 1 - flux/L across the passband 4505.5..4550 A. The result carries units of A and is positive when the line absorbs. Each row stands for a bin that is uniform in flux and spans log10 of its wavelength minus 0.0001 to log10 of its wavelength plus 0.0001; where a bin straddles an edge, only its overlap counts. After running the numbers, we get -3.1 A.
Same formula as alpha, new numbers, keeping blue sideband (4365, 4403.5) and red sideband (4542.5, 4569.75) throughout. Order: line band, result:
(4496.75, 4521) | -1.74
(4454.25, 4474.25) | 0.59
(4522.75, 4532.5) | 0.69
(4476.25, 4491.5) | 0.12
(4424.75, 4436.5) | -0.38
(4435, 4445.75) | -0.49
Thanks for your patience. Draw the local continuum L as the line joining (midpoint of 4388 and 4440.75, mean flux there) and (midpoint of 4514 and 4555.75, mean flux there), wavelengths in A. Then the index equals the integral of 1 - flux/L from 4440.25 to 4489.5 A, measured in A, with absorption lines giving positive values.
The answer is 1.3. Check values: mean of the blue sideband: 30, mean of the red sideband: 29.7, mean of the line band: 29.1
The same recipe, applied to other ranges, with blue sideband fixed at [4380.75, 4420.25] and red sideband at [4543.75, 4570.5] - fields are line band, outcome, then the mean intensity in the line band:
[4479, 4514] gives -0.54 A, 29.2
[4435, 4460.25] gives -0.67 A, 29.8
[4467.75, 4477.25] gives -0.26 A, 29.7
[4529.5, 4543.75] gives -1.16 A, 30.9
